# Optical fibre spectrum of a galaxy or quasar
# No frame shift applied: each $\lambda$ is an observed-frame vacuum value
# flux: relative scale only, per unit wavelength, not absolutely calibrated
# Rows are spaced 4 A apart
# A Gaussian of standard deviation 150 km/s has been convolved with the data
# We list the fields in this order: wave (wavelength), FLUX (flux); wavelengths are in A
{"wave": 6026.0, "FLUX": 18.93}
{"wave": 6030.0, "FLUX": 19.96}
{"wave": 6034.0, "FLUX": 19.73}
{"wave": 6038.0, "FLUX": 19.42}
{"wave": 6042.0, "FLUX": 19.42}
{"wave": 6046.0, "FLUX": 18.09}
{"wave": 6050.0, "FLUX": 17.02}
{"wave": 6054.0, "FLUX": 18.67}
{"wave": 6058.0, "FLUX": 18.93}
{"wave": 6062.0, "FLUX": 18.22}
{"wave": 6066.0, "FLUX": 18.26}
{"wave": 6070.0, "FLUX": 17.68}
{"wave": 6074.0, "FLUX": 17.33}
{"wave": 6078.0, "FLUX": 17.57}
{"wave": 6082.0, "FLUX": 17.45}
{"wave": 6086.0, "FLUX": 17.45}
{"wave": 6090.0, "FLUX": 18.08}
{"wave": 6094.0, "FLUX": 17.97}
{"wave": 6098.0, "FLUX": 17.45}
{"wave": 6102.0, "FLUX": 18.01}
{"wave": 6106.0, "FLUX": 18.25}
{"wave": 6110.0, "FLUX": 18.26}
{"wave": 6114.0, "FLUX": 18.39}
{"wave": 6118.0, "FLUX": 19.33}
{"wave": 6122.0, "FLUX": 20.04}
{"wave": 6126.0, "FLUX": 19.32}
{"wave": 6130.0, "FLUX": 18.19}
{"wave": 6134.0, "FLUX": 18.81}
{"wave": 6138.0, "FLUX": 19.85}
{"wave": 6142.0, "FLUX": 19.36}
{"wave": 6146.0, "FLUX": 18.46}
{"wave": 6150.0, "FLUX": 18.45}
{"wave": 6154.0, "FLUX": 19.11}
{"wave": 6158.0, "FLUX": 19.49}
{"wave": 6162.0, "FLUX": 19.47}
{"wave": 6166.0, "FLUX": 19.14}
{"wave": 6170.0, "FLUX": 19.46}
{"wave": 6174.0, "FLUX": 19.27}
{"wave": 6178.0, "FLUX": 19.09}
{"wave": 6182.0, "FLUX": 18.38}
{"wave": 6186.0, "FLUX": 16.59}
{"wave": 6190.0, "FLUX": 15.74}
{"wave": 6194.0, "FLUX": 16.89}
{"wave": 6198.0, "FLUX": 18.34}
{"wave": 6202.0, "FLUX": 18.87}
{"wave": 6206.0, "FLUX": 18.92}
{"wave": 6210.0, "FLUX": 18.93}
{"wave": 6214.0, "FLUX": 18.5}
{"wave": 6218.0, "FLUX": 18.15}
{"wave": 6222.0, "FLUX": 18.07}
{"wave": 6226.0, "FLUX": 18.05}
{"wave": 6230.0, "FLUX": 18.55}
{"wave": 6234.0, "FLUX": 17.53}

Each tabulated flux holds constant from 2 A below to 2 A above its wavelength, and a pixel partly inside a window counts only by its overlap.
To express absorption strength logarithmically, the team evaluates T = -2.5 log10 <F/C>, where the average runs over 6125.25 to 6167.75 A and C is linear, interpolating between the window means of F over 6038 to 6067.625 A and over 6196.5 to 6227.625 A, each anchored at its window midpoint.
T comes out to -0.034 mag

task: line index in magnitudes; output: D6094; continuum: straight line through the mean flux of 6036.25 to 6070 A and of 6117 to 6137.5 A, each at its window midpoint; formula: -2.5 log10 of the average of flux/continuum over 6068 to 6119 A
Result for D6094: 0.06 mag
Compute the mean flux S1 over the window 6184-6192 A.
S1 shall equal 16.2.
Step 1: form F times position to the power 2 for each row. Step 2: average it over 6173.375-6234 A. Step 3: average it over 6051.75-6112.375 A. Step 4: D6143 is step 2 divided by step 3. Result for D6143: 1.0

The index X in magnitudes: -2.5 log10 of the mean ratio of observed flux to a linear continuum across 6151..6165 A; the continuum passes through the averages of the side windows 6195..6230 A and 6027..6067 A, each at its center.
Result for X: -0.04 mag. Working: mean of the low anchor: 18.8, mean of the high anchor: 18.4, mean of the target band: 19.3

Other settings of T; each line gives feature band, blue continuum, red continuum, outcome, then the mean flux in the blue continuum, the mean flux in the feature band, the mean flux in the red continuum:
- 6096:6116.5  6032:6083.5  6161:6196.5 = 0.01 mag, 18.3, 18.1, 18.2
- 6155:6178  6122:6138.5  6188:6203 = -0.07 mag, 19.1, 19.3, 17.4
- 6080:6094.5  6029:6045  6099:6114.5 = 0.05 mag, 19.5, 17.7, 18.2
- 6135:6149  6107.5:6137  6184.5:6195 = -0.06 mag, 18.9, 19.1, 16.4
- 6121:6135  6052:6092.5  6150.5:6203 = -0.05 mag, 18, 19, 18.4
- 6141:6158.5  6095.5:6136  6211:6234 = -0.02 mag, 18.6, 18.9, 18.2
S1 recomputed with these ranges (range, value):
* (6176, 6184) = 18.7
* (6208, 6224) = 18.4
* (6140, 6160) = 19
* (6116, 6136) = 19.1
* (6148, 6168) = 19.1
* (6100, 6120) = 18.4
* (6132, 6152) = 19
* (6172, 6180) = 19.2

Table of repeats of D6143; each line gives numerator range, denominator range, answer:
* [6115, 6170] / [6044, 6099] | 1.10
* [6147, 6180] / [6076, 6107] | 1.10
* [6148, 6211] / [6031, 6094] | 1.05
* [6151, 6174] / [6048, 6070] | 1.10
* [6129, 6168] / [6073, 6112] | 1.09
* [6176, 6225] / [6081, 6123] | 1.02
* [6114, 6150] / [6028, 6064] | 1.04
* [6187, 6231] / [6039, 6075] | 1.04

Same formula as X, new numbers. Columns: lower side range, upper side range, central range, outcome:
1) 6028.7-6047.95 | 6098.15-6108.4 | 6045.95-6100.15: 0.04 mag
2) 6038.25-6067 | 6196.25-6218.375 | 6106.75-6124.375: -0.02 mag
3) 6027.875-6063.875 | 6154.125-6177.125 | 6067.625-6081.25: 0.08 mag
